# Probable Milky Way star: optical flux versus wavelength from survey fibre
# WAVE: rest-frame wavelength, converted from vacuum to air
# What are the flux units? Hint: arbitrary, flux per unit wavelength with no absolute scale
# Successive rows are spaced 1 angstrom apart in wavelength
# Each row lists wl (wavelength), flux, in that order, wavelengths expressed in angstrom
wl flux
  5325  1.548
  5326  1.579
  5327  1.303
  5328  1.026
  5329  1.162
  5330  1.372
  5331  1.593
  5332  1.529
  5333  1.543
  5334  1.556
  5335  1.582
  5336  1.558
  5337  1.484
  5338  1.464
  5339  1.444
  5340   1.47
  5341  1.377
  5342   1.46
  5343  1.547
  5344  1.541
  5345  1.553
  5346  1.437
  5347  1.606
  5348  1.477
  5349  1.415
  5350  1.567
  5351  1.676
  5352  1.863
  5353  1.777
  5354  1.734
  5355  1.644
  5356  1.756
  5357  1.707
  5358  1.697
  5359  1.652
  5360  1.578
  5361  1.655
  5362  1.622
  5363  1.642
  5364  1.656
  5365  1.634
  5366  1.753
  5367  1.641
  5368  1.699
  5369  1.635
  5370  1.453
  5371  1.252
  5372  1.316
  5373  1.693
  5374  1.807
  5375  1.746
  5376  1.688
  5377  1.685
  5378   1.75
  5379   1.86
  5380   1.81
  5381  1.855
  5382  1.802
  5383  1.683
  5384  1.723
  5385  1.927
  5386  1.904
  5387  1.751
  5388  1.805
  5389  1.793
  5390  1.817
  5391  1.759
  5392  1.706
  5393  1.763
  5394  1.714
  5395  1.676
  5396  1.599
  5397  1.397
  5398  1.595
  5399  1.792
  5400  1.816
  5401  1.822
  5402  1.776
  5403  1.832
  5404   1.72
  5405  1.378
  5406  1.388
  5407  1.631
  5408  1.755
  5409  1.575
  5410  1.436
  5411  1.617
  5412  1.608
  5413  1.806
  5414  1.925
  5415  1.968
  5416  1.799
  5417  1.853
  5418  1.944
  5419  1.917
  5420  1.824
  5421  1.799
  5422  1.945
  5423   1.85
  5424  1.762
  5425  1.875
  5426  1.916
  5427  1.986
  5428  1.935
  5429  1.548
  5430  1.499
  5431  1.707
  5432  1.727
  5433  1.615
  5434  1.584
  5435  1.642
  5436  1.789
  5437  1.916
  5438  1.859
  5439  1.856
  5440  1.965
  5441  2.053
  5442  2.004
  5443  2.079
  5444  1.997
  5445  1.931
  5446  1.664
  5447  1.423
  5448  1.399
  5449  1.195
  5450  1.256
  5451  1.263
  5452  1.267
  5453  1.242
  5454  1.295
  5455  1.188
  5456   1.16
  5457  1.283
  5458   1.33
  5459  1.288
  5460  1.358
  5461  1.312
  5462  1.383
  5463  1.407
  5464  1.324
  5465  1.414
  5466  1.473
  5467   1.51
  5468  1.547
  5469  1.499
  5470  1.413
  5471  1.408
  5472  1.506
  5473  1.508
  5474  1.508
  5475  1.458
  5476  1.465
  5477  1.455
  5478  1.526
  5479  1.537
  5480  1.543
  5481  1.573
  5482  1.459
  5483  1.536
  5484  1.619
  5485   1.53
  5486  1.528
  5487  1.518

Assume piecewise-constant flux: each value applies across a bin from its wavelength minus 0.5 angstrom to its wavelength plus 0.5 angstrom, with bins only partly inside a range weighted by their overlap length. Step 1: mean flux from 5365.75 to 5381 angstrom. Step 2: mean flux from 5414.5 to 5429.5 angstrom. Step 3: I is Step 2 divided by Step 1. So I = 1.12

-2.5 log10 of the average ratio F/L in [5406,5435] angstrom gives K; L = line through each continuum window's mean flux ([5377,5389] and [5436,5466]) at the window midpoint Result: -0.07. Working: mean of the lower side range 1.8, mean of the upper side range 1.52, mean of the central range 1.76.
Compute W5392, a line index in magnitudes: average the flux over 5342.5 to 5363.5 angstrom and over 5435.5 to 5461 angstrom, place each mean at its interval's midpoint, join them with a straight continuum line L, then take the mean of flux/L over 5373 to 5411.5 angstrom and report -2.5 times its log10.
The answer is -0.08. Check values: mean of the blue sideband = 1.63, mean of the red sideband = 1.56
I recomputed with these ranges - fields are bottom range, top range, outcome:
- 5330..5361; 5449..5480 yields 0.88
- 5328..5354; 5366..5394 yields 1.13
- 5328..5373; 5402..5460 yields 1.07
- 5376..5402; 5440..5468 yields 0.84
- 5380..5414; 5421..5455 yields 0.99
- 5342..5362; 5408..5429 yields 1.12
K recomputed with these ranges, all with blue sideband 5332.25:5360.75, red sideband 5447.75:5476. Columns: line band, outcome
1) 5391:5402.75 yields -0.148 mag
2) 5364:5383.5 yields -0.098 mag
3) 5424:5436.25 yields -0.214 mag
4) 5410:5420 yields -0.238 mag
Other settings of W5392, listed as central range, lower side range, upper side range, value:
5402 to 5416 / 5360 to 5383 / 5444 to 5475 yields -0.08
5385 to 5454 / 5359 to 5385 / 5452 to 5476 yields -0.13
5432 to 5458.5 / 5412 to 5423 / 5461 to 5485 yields 0.06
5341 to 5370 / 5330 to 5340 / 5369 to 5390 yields -0.01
